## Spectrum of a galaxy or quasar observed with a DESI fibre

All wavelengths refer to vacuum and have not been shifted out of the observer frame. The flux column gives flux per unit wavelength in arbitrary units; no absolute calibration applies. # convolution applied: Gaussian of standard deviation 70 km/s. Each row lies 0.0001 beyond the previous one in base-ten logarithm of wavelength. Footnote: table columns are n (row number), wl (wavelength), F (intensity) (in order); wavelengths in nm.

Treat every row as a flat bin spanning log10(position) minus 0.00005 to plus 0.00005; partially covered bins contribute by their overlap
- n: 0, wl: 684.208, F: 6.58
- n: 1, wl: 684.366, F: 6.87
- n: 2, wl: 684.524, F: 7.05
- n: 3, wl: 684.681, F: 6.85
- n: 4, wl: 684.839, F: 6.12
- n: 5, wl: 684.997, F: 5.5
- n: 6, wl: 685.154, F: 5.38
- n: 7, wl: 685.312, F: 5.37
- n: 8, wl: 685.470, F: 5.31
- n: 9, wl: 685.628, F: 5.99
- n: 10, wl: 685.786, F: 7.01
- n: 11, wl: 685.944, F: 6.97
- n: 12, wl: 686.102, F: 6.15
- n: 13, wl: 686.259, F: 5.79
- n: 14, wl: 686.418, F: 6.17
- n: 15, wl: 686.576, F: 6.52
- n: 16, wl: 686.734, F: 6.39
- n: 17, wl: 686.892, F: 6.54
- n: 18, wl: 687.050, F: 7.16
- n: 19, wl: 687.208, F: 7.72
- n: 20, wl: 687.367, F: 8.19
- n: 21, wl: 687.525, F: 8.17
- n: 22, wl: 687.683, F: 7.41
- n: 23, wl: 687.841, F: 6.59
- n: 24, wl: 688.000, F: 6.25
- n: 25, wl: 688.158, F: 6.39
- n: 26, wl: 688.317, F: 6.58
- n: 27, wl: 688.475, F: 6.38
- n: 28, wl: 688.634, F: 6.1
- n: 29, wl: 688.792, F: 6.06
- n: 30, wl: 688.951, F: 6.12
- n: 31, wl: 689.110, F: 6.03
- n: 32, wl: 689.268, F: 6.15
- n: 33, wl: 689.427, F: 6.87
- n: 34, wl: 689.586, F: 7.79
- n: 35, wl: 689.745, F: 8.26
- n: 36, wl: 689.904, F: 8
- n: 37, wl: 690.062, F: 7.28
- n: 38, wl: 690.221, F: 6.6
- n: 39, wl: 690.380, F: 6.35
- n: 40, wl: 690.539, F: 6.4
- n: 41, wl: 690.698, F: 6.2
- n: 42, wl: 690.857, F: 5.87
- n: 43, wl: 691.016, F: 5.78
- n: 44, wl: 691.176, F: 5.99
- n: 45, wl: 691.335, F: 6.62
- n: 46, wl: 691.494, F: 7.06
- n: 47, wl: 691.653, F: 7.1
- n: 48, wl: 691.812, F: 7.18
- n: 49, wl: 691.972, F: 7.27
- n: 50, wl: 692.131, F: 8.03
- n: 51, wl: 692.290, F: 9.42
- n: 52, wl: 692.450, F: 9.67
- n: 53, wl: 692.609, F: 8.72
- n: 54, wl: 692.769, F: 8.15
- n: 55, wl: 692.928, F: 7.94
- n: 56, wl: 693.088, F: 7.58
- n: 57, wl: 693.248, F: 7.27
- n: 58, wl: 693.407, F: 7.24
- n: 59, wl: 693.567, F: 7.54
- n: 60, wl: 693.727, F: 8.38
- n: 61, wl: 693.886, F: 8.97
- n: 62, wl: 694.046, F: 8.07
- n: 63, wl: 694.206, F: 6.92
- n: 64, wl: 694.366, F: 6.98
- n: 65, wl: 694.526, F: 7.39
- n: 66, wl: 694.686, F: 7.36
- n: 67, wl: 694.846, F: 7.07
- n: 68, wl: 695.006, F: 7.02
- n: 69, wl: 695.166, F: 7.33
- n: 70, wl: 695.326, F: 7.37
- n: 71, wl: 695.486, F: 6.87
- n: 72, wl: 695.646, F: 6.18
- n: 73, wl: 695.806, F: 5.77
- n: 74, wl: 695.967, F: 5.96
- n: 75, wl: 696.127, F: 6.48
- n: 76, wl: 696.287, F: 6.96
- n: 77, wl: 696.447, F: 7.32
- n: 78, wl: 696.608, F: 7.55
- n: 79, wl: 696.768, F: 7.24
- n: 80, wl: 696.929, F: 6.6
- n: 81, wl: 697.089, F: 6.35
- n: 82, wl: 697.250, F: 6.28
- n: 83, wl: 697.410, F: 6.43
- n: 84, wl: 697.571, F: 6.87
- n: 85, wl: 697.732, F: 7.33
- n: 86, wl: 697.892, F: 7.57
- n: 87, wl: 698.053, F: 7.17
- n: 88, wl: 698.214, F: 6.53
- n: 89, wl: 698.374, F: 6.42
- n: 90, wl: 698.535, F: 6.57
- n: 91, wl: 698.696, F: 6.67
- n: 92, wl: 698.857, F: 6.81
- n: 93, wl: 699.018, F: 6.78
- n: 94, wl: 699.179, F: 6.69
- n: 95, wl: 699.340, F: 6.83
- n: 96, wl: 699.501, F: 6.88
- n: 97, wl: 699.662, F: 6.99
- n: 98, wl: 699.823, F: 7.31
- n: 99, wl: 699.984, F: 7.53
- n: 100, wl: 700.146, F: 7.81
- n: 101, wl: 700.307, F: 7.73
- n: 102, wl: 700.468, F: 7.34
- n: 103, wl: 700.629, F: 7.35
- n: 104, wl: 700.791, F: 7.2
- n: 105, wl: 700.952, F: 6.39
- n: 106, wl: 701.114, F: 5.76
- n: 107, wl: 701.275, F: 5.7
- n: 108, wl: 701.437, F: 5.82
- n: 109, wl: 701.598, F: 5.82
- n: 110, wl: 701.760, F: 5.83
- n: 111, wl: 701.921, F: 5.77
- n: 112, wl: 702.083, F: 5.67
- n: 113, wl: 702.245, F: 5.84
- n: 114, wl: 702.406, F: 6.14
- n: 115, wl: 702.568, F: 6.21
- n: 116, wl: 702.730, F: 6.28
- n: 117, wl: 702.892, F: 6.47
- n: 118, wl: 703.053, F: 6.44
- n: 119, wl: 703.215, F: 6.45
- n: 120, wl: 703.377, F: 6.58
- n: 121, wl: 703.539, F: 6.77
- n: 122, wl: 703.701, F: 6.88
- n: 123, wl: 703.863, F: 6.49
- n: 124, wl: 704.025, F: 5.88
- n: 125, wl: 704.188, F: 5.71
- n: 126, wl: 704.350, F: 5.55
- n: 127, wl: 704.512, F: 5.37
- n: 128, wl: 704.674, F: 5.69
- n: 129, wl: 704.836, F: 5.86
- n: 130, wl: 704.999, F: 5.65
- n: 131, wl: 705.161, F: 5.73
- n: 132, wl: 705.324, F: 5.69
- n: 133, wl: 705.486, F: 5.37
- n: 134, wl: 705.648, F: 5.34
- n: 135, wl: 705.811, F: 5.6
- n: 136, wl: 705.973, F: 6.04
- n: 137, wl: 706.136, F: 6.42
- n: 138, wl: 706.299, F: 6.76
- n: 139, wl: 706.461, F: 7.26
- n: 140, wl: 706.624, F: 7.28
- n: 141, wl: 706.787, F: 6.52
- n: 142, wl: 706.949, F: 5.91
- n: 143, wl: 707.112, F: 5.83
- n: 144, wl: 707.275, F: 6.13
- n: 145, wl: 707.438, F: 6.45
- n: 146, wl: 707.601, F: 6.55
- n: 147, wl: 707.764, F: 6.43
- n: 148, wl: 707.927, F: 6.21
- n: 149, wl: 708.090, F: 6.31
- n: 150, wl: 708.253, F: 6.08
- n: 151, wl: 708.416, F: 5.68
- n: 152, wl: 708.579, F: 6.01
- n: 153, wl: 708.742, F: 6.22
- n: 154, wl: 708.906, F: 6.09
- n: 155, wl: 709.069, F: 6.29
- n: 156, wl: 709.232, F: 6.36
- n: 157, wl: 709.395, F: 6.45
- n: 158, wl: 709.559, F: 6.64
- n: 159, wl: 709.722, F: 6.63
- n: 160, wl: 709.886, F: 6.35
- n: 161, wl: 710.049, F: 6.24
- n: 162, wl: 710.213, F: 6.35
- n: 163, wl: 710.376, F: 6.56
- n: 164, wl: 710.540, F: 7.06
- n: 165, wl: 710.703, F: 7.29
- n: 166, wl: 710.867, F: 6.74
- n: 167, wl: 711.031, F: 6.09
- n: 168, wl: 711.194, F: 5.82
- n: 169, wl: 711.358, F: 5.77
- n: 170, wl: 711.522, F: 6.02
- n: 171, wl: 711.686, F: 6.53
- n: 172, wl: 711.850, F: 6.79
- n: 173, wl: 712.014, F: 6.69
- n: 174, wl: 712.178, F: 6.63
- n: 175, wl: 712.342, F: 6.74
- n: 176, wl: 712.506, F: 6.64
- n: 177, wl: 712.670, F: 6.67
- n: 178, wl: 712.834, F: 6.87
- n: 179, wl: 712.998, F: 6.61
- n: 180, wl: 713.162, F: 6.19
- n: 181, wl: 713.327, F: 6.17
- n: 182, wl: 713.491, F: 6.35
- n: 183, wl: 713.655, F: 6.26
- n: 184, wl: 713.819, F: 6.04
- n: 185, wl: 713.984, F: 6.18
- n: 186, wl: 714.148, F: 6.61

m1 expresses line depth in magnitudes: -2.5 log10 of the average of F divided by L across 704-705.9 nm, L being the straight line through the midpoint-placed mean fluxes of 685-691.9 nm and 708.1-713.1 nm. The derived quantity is 0.15 mag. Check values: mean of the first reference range 6.6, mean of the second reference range 6.43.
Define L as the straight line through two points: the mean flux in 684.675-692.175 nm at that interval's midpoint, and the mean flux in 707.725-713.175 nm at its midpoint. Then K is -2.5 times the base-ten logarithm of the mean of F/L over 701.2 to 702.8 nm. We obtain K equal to 0.10 mag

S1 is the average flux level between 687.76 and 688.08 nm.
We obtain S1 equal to 6.43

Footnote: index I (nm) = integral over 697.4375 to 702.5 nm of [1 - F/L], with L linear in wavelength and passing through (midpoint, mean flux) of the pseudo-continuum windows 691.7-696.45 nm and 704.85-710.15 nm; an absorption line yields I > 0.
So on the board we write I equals 0.18 nm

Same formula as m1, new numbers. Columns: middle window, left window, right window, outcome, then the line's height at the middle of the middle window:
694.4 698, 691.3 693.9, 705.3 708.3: 0.089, 7.47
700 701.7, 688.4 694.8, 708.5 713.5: 0.024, 6.86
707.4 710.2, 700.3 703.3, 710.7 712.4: 0.016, 6.38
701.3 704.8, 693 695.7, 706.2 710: 0.114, 6.74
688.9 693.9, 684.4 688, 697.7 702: -0.103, 6.63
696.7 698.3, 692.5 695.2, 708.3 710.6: 0.080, 7.36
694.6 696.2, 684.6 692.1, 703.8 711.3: -0.048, 6.45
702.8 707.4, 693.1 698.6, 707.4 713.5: 0.087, 6.64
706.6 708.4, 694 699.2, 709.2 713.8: 0.051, 6.58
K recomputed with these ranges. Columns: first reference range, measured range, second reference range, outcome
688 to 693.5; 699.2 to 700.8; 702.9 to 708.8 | -0.12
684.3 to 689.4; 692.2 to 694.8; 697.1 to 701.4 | -0.19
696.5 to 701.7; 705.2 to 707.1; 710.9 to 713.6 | 0.07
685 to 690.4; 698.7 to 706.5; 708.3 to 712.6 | 0.03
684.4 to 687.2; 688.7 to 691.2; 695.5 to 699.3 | -0.03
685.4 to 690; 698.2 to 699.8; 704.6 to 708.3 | -0.06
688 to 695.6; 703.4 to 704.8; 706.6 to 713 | 0.10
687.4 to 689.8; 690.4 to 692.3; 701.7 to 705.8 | -0.03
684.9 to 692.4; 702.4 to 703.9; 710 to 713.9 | 0.01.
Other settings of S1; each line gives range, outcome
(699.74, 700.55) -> 7.54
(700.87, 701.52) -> 5.92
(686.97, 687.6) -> 7.8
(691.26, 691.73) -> 6.94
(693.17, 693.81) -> 7.63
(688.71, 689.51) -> 6.25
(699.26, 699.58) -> 6.86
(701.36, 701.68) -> 5.82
